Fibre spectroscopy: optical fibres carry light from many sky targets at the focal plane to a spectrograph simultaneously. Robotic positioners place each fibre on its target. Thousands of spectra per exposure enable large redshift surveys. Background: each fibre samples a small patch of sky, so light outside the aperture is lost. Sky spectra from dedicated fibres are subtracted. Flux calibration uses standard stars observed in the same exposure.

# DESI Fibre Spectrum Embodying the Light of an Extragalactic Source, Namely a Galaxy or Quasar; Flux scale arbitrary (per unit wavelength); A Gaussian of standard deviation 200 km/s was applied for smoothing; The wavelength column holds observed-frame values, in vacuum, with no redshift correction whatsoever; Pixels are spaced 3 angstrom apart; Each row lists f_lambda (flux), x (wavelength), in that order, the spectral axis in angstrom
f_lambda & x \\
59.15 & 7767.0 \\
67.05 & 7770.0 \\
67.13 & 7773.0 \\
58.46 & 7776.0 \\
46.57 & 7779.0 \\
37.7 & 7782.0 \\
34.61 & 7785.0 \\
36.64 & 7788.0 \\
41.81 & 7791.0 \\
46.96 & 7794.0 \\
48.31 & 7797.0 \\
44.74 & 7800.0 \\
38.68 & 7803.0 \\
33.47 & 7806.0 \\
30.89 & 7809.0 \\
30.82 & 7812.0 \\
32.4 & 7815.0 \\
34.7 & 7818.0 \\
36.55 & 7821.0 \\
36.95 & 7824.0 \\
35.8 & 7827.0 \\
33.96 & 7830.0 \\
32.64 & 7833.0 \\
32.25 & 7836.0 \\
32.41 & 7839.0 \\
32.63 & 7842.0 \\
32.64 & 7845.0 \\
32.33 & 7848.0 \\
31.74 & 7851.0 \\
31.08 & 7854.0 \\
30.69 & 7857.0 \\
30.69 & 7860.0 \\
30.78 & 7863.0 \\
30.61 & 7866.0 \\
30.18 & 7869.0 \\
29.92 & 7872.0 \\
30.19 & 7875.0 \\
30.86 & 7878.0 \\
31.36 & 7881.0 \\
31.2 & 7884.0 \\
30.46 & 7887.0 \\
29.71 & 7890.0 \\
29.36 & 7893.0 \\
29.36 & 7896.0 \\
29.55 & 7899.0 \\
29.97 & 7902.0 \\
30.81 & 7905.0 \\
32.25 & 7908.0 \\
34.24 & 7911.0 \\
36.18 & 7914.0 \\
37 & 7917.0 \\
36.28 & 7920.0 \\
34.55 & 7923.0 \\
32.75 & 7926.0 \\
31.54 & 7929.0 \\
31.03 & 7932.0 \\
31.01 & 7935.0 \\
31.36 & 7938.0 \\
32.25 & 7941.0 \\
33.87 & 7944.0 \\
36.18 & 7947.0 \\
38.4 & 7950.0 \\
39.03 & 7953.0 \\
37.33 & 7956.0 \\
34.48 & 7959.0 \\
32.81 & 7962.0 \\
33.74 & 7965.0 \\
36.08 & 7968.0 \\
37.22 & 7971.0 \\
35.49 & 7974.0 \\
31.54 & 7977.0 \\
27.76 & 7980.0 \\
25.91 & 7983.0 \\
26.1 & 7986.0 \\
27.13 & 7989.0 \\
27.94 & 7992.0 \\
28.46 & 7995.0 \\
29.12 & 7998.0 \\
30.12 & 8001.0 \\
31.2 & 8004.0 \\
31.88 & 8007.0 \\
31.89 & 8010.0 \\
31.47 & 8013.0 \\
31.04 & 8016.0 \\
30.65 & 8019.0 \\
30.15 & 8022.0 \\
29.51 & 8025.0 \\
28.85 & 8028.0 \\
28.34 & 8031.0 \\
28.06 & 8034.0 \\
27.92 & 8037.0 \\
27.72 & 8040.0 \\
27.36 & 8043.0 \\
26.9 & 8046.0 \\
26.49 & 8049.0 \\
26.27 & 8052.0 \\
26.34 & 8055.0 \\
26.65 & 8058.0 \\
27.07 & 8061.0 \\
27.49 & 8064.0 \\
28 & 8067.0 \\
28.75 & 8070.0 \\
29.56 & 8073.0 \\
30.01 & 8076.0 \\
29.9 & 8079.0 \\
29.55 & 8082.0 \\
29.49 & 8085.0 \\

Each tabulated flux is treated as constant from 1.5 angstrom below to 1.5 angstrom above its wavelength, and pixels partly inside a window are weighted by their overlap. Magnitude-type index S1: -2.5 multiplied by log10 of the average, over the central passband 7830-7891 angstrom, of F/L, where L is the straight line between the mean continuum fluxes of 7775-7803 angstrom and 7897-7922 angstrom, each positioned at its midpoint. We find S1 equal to 0.19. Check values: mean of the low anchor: 43.4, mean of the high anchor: 33.2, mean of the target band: 31.3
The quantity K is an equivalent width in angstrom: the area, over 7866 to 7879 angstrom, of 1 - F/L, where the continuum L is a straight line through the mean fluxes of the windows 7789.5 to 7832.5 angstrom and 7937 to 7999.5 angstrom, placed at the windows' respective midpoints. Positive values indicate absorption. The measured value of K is 1.9 angstrom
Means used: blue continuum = 37.5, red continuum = 32.5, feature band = 30.3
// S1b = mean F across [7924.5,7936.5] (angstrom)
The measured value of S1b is 31.6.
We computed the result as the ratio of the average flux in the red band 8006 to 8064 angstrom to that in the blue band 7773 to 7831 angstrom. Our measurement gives 0.72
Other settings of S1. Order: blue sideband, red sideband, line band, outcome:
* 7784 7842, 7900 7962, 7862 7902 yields 0.16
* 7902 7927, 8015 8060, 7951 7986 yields -0.07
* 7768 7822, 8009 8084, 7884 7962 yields 0.08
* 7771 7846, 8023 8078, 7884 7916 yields 0.12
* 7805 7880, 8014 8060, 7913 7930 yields -0.14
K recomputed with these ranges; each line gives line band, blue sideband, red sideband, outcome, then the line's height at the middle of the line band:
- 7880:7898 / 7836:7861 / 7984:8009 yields 0.5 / 31.1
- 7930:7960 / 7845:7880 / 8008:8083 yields -4.6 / 29.9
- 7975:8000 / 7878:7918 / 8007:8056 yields 1.3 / 29.7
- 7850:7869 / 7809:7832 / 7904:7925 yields 1.9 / 34.3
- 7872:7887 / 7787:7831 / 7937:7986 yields 2.1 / 35.8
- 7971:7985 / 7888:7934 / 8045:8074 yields -0.3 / 30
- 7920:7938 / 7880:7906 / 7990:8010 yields -1.4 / 30.1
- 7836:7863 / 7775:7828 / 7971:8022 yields 3.7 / 36.9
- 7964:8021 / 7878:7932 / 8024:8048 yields -2.7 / 29.4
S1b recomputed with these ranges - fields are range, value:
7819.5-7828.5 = 36.4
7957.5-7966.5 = 33.7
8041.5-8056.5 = 26.7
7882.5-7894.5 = 30.2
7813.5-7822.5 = 34.5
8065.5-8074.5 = 28.8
